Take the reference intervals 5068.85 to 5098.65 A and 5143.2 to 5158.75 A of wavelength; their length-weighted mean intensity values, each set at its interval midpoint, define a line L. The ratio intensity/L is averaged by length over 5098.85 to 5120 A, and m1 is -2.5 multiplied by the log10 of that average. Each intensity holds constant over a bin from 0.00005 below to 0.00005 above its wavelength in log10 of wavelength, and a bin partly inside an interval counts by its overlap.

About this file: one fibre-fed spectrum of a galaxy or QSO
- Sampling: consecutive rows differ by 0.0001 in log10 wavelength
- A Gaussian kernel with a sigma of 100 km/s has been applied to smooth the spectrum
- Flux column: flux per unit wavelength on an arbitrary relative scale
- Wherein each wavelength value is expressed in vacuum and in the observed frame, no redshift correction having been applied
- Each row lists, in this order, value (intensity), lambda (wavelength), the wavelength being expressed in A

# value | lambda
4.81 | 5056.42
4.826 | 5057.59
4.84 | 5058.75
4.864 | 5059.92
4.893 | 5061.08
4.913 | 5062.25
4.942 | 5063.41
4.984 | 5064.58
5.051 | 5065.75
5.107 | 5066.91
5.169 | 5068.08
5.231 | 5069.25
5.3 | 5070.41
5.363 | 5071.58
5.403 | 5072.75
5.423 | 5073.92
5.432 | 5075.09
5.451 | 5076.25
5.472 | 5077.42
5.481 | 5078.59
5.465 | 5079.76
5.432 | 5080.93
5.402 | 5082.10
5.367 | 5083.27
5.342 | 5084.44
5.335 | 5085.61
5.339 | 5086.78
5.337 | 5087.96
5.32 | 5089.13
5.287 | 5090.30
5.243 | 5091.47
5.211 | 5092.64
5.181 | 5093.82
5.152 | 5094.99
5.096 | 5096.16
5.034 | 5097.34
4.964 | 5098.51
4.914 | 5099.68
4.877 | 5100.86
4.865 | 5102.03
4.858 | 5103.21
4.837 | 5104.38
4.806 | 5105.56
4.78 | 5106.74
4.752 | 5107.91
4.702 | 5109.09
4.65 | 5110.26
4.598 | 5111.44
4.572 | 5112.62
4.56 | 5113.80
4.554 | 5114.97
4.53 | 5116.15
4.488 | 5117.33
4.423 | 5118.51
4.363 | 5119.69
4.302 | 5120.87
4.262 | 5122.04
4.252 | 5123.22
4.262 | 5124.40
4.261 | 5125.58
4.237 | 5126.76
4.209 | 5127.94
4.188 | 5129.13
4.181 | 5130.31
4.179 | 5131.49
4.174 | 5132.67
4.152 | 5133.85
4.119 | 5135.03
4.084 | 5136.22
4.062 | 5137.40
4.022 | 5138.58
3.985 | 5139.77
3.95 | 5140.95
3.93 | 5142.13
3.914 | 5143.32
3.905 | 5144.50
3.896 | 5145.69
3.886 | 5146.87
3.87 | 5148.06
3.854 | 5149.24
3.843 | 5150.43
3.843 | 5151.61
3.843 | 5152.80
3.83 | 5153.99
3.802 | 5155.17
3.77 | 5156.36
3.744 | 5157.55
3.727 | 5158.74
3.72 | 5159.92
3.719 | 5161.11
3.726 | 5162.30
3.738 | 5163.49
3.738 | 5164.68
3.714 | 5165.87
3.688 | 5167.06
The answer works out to 0.02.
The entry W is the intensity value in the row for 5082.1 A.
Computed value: 5.402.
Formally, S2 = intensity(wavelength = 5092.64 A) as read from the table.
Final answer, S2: 5.211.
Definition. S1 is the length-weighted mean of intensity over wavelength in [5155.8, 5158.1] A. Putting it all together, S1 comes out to 3.75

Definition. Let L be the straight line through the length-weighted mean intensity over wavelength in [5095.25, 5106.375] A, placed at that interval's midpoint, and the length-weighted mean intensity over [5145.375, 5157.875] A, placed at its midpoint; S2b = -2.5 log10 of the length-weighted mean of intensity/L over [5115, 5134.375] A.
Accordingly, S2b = 0.031 mag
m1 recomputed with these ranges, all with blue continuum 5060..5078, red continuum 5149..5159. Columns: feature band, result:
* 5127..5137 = 0.00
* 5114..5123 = -0.01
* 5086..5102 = -0.08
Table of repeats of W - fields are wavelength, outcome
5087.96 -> 5.337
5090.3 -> 5.287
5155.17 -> 3.802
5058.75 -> 4.84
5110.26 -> 4.65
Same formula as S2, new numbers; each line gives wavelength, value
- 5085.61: 5.335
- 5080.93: 5.432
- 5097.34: 5.034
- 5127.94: 4.209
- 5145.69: 3.896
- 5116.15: 4.53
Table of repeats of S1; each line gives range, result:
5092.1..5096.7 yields 5.16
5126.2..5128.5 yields 4.22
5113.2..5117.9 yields 4.53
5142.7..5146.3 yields 3.9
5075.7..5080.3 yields 5.46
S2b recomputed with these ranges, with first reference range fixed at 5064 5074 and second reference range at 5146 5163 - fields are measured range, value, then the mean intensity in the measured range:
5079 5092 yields -0.09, 5.35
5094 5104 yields -0.06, 4.98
